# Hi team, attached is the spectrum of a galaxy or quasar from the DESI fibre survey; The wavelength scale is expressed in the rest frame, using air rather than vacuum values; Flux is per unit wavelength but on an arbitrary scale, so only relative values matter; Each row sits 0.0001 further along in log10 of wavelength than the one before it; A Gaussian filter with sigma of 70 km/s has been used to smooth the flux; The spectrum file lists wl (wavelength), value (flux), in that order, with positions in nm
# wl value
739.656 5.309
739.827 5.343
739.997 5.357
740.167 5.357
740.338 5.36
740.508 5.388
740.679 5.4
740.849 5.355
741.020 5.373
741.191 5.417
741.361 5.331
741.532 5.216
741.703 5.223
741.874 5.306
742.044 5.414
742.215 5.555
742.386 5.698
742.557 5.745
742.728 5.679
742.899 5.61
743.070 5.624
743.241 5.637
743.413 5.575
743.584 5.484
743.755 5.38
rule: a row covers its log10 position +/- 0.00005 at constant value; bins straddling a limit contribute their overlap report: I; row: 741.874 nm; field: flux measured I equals 5.306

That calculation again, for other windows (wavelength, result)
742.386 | 5.698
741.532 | 5.216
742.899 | 5.61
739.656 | 5.309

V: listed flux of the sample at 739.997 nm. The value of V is 5.357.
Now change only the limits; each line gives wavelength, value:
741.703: 5.223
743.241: 5.637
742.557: 5.745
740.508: 5.388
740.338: 5.36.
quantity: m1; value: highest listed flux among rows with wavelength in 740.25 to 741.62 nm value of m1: 5.417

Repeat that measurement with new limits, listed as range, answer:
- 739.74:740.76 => 5.4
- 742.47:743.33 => 5.745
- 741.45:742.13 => 5.414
